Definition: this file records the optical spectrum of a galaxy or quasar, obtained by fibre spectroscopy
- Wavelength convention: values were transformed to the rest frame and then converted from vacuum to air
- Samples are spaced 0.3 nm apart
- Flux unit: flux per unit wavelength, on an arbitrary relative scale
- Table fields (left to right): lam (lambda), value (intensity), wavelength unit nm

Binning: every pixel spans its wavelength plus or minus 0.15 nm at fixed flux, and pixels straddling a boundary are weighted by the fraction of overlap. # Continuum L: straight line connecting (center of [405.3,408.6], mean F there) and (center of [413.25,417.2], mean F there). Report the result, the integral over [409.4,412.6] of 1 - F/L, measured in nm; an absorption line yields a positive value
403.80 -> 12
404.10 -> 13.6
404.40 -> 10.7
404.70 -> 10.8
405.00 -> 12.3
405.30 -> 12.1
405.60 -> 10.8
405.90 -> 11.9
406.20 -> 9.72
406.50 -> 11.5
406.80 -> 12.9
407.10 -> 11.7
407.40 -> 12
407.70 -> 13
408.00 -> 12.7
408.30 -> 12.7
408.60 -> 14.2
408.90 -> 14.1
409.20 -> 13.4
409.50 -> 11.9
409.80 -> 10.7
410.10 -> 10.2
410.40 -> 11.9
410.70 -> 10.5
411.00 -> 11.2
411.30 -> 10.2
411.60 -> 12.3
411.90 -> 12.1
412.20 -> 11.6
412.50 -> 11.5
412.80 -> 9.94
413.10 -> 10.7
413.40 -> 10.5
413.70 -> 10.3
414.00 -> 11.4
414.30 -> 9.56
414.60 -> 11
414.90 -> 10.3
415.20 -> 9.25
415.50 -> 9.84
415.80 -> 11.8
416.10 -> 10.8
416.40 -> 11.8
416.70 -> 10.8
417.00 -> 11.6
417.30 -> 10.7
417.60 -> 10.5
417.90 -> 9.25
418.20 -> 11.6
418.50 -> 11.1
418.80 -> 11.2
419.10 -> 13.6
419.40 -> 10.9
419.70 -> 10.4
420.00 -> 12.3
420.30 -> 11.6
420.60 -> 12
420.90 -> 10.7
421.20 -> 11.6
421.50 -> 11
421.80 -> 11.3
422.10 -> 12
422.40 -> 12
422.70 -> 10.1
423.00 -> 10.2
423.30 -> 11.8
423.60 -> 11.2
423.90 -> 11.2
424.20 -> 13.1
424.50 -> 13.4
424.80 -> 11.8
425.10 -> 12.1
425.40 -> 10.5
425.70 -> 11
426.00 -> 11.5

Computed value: 0.02 nm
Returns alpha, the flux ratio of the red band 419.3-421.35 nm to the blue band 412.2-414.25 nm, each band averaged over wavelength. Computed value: 1.06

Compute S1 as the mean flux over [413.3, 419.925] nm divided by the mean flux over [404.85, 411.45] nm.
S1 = 0.9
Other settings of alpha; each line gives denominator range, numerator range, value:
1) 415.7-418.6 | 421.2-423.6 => 1.02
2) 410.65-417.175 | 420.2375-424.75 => 1.06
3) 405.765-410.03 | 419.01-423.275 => 0.93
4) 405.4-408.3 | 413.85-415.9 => 0.88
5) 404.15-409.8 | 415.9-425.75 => 0.94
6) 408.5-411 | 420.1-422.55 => 0.96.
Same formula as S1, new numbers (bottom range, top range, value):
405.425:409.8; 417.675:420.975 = 0.92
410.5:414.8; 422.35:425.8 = 1.06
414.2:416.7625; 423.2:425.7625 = 1.12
